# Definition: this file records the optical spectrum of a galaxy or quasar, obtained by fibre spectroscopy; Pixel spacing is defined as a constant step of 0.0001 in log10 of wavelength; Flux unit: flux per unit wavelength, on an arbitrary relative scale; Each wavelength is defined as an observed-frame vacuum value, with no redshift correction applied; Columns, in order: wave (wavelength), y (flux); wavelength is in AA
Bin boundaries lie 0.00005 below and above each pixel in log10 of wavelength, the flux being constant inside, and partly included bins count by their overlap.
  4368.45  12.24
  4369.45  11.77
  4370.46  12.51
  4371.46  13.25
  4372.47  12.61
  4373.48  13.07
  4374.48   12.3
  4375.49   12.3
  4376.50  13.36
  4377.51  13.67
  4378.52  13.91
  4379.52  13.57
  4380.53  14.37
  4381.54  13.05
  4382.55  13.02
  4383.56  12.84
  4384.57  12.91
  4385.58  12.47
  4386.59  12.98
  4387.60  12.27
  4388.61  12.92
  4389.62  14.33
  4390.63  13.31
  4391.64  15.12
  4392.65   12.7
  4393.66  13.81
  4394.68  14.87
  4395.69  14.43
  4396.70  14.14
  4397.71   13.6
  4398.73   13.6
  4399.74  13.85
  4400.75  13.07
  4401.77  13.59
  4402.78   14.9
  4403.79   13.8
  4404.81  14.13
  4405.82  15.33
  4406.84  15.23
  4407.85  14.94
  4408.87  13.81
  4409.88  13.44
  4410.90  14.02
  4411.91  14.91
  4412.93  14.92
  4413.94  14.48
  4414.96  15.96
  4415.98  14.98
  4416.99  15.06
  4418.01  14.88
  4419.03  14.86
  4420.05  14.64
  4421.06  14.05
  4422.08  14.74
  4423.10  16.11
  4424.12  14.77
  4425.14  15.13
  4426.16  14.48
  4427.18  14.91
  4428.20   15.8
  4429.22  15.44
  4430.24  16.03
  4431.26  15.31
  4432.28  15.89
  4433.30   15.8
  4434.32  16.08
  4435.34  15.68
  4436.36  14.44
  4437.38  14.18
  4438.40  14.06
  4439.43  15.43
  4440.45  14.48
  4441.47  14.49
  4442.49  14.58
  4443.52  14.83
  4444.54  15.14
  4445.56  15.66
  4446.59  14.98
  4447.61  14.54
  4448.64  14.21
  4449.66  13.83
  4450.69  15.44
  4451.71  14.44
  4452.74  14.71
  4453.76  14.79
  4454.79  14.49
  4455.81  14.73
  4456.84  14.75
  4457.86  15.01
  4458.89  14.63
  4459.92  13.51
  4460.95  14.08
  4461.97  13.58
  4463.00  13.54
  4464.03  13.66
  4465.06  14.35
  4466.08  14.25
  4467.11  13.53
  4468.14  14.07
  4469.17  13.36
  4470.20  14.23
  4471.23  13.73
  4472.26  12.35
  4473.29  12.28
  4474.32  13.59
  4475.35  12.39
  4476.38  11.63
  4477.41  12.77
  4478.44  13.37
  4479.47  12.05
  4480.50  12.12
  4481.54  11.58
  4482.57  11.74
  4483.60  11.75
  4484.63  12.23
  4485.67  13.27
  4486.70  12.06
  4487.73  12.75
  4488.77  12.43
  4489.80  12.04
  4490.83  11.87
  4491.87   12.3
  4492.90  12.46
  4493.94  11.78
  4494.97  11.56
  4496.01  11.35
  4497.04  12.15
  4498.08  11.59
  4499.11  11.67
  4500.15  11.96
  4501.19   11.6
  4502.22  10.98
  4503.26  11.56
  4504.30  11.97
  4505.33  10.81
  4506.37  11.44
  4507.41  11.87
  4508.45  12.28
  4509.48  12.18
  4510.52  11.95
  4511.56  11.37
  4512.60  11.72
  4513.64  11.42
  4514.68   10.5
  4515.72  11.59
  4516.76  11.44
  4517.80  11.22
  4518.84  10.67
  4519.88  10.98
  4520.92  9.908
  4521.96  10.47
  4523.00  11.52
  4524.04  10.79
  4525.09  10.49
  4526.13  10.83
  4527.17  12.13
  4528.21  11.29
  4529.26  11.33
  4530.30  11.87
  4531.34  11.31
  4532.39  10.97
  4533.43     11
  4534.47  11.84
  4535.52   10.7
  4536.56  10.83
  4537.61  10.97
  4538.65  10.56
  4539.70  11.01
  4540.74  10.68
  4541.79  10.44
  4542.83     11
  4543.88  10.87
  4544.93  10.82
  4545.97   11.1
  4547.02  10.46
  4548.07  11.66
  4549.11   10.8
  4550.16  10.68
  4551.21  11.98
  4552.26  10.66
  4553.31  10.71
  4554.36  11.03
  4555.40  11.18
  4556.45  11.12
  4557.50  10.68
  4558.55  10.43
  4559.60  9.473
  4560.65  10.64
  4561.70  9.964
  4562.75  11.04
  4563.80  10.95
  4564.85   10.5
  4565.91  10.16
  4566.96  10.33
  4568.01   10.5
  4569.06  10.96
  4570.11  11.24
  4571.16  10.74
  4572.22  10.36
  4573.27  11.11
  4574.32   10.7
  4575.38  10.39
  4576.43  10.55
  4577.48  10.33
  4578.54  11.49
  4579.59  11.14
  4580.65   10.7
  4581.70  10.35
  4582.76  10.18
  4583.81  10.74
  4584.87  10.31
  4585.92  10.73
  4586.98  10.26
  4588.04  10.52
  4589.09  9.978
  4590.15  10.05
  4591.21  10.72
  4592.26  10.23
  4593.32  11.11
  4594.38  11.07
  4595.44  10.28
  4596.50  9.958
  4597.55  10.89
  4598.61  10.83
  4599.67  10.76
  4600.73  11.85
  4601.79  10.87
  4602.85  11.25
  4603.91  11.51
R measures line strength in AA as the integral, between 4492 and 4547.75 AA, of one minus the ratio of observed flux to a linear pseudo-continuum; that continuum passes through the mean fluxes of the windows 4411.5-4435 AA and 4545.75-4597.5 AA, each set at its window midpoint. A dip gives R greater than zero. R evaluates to 4.4 AA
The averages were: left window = 15.2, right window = 10.7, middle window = 11.3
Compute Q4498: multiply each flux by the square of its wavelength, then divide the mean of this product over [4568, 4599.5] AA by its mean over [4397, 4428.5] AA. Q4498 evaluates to 0.8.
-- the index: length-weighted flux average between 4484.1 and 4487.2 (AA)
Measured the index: 12.5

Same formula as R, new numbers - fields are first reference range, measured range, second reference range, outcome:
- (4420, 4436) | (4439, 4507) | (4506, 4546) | 1.3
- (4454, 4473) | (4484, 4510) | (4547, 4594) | 2.0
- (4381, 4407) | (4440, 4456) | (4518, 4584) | -2.5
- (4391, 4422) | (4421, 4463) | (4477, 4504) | -4.6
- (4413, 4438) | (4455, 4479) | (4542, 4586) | 0.3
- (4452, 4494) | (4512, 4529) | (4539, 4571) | 1.0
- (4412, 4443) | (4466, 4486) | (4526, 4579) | 1.0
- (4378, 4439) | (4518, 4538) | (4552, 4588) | 1.0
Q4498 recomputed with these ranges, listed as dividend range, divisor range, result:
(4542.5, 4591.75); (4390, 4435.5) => 0.78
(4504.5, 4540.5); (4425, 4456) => 0.78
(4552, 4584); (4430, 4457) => 0.76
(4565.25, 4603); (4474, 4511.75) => 0.92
